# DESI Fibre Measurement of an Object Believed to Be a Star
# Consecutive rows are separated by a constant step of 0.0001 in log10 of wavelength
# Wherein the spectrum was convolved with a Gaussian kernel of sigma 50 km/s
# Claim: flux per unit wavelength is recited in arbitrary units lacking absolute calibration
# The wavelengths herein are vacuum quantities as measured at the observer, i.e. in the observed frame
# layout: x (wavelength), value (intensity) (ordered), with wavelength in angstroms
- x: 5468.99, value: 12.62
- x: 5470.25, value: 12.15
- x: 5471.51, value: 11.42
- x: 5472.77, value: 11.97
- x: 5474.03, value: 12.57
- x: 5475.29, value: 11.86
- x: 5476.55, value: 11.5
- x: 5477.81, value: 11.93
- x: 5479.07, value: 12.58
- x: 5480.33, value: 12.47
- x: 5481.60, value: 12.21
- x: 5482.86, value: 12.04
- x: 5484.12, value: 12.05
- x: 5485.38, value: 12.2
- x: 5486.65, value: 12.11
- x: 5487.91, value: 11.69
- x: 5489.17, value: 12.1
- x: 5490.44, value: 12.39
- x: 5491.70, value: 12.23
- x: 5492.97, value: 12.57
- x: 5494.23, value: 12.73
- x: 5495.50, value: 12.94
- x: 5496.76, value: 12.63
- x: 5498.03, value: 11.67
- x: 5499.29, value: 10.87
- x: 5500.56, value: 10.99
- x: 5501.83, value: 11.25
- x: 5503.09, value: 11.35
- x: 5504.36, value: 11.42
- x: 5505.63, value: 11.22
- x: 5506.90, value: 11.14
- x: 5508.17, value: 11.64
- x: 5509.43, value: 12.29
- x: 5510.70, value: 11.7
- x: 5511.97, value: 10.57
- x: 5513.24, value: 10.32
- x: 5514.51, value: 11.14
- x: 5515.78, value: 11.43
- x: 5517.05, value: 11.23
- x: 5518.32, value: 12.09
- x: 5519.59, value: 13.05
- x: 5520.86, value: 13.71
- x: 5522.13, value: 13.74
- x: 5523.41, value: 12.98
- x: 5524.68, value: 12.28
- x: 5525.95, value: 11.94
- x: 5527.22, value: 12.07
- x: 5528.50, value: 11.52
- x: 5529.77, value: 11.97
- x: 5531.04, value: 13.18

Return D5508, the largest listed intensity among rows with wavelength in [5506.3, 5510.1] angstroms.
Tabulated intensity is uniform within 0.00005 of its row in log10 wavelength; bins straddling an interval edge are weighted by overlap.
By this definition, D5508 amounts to 12.29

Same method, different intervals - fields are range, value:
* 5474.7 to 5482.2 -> 12.58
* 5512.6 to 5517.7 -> 11.43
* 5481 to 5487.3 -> 12.21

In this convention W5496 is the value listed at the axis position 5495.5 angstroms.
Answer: 12.94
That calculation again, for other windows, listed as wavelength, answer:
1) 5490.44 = 12.39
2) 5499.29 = 10.87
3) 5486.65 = 12.11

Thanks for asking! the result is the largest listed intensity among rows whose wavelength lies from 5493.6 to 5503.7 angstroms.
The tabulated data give 12.94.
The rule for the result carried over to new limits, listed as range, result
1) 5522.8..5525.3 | 12.98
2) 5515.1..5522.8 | 13.74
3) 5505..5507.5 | 11.22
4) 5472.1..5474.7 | 12.57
